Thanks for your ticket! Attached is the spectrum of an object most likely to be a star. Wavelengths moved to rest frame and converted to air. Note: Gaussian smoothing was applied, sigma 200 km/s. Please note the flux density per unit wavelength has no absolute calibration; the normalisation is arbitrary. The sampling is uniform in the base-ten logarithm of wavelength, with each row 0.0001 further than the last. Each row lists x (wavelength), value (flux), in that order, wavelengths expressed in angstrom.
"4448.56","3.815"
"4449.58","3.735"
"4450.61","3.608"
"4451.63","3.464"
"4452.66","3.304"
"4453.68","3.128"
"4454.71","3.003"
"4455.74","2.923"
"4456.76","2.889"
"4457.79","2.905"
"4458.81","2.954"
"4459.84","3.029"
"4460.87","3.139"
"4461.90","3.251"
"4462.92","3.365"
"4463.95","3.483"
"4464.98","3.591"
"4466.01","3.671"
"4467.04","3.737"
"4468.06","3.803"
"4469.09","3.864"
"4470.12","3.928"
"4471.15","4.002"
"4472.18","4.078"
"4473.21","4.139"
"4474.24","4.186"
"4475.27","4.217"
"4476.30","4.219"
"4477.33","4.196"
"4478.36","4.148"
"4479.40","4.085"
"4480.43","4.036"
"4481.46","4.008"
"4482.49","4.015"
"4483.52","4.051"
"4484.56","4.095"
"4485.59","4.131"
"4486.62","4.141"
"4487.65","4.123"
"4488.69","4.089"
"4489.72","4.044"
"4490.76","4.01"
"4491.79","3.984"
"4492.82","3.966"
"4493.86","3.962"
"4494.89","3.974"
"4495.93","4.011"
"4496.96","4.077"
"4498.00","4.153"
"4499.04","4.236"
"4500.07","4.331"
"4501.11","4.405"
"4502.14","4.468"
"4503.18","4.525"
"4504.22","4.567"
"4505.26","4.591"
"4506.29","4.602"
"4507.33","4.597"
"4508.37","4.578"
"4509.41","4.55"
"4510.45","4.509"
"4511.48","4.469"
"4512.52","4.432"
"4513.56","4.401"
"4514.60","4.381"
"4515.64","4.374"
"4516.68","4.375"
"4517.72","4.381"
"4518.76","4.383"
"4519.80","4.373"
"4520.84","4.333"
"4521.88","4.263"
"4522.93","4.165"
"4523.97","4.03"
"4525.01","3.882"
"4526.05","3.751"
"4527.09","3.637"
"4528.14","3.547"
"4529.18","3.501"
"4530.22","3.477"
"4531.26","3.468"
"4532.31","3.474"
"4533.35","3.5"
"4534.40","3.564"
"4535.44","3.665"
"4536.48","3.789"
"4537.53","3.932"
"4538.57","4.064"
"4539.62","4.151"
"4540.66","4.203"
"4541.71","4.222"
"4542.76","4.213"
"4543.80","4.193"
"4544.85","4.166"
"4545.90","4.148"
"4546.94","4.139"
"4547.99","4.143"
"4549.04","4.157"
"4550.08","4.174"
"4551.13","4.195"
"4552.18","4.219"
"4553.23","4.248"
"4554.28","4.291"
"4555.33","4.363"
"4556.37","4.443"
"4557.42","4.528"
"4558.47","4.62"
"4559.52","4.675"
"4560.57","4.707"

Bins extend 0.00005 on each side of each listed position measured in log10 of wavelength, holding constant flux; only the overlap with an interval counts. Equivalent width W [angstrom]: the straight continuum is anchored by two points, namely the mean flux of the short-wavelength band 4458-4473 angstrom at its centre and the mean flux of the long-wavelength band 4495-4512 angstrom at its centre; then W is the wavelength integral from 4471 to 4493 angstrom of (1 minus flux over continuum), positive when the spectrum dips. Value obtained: -0.95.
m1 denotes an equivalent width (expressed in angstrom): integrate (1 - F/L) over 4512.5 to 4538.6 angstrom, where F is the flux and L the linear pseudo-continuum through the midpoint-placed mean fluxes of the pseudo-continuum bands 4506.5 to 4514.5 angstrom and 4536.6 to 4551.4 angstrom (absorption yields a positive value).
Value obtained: 2.3 angstrom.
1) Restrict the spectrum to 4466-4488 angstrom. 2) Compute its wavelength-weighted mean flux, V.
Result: 4.05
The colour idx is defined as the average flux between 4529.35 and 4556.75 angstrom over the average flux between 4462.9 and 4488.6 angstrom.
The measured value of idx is 1.01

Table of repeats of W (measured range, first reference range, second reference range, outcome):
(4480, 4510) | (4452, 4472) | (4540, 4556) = -4.2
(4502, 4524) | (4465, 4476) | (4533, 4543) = -2.8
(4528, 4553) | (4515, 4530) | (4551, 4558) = 1.7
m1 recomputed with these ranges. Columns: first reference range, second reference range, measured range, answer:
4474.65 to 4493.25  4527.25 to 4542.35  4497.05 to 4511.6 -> -1.86 angstrom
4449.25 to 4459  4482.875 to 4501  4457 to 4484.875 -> -1.37 angstrom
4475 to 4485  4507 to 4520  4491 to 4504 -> 0.31 angstrom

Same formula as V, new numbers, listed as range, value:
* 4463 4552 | 4.09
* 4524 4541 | 3.73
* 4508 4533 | 4.11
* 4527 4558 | 4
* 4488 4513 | 4.3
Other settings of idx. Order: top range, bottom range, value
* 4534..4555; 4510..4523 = 0.94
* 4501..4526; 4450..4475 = 1.26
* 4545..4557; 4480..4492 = 1.04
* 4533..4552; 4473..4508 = 0.96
